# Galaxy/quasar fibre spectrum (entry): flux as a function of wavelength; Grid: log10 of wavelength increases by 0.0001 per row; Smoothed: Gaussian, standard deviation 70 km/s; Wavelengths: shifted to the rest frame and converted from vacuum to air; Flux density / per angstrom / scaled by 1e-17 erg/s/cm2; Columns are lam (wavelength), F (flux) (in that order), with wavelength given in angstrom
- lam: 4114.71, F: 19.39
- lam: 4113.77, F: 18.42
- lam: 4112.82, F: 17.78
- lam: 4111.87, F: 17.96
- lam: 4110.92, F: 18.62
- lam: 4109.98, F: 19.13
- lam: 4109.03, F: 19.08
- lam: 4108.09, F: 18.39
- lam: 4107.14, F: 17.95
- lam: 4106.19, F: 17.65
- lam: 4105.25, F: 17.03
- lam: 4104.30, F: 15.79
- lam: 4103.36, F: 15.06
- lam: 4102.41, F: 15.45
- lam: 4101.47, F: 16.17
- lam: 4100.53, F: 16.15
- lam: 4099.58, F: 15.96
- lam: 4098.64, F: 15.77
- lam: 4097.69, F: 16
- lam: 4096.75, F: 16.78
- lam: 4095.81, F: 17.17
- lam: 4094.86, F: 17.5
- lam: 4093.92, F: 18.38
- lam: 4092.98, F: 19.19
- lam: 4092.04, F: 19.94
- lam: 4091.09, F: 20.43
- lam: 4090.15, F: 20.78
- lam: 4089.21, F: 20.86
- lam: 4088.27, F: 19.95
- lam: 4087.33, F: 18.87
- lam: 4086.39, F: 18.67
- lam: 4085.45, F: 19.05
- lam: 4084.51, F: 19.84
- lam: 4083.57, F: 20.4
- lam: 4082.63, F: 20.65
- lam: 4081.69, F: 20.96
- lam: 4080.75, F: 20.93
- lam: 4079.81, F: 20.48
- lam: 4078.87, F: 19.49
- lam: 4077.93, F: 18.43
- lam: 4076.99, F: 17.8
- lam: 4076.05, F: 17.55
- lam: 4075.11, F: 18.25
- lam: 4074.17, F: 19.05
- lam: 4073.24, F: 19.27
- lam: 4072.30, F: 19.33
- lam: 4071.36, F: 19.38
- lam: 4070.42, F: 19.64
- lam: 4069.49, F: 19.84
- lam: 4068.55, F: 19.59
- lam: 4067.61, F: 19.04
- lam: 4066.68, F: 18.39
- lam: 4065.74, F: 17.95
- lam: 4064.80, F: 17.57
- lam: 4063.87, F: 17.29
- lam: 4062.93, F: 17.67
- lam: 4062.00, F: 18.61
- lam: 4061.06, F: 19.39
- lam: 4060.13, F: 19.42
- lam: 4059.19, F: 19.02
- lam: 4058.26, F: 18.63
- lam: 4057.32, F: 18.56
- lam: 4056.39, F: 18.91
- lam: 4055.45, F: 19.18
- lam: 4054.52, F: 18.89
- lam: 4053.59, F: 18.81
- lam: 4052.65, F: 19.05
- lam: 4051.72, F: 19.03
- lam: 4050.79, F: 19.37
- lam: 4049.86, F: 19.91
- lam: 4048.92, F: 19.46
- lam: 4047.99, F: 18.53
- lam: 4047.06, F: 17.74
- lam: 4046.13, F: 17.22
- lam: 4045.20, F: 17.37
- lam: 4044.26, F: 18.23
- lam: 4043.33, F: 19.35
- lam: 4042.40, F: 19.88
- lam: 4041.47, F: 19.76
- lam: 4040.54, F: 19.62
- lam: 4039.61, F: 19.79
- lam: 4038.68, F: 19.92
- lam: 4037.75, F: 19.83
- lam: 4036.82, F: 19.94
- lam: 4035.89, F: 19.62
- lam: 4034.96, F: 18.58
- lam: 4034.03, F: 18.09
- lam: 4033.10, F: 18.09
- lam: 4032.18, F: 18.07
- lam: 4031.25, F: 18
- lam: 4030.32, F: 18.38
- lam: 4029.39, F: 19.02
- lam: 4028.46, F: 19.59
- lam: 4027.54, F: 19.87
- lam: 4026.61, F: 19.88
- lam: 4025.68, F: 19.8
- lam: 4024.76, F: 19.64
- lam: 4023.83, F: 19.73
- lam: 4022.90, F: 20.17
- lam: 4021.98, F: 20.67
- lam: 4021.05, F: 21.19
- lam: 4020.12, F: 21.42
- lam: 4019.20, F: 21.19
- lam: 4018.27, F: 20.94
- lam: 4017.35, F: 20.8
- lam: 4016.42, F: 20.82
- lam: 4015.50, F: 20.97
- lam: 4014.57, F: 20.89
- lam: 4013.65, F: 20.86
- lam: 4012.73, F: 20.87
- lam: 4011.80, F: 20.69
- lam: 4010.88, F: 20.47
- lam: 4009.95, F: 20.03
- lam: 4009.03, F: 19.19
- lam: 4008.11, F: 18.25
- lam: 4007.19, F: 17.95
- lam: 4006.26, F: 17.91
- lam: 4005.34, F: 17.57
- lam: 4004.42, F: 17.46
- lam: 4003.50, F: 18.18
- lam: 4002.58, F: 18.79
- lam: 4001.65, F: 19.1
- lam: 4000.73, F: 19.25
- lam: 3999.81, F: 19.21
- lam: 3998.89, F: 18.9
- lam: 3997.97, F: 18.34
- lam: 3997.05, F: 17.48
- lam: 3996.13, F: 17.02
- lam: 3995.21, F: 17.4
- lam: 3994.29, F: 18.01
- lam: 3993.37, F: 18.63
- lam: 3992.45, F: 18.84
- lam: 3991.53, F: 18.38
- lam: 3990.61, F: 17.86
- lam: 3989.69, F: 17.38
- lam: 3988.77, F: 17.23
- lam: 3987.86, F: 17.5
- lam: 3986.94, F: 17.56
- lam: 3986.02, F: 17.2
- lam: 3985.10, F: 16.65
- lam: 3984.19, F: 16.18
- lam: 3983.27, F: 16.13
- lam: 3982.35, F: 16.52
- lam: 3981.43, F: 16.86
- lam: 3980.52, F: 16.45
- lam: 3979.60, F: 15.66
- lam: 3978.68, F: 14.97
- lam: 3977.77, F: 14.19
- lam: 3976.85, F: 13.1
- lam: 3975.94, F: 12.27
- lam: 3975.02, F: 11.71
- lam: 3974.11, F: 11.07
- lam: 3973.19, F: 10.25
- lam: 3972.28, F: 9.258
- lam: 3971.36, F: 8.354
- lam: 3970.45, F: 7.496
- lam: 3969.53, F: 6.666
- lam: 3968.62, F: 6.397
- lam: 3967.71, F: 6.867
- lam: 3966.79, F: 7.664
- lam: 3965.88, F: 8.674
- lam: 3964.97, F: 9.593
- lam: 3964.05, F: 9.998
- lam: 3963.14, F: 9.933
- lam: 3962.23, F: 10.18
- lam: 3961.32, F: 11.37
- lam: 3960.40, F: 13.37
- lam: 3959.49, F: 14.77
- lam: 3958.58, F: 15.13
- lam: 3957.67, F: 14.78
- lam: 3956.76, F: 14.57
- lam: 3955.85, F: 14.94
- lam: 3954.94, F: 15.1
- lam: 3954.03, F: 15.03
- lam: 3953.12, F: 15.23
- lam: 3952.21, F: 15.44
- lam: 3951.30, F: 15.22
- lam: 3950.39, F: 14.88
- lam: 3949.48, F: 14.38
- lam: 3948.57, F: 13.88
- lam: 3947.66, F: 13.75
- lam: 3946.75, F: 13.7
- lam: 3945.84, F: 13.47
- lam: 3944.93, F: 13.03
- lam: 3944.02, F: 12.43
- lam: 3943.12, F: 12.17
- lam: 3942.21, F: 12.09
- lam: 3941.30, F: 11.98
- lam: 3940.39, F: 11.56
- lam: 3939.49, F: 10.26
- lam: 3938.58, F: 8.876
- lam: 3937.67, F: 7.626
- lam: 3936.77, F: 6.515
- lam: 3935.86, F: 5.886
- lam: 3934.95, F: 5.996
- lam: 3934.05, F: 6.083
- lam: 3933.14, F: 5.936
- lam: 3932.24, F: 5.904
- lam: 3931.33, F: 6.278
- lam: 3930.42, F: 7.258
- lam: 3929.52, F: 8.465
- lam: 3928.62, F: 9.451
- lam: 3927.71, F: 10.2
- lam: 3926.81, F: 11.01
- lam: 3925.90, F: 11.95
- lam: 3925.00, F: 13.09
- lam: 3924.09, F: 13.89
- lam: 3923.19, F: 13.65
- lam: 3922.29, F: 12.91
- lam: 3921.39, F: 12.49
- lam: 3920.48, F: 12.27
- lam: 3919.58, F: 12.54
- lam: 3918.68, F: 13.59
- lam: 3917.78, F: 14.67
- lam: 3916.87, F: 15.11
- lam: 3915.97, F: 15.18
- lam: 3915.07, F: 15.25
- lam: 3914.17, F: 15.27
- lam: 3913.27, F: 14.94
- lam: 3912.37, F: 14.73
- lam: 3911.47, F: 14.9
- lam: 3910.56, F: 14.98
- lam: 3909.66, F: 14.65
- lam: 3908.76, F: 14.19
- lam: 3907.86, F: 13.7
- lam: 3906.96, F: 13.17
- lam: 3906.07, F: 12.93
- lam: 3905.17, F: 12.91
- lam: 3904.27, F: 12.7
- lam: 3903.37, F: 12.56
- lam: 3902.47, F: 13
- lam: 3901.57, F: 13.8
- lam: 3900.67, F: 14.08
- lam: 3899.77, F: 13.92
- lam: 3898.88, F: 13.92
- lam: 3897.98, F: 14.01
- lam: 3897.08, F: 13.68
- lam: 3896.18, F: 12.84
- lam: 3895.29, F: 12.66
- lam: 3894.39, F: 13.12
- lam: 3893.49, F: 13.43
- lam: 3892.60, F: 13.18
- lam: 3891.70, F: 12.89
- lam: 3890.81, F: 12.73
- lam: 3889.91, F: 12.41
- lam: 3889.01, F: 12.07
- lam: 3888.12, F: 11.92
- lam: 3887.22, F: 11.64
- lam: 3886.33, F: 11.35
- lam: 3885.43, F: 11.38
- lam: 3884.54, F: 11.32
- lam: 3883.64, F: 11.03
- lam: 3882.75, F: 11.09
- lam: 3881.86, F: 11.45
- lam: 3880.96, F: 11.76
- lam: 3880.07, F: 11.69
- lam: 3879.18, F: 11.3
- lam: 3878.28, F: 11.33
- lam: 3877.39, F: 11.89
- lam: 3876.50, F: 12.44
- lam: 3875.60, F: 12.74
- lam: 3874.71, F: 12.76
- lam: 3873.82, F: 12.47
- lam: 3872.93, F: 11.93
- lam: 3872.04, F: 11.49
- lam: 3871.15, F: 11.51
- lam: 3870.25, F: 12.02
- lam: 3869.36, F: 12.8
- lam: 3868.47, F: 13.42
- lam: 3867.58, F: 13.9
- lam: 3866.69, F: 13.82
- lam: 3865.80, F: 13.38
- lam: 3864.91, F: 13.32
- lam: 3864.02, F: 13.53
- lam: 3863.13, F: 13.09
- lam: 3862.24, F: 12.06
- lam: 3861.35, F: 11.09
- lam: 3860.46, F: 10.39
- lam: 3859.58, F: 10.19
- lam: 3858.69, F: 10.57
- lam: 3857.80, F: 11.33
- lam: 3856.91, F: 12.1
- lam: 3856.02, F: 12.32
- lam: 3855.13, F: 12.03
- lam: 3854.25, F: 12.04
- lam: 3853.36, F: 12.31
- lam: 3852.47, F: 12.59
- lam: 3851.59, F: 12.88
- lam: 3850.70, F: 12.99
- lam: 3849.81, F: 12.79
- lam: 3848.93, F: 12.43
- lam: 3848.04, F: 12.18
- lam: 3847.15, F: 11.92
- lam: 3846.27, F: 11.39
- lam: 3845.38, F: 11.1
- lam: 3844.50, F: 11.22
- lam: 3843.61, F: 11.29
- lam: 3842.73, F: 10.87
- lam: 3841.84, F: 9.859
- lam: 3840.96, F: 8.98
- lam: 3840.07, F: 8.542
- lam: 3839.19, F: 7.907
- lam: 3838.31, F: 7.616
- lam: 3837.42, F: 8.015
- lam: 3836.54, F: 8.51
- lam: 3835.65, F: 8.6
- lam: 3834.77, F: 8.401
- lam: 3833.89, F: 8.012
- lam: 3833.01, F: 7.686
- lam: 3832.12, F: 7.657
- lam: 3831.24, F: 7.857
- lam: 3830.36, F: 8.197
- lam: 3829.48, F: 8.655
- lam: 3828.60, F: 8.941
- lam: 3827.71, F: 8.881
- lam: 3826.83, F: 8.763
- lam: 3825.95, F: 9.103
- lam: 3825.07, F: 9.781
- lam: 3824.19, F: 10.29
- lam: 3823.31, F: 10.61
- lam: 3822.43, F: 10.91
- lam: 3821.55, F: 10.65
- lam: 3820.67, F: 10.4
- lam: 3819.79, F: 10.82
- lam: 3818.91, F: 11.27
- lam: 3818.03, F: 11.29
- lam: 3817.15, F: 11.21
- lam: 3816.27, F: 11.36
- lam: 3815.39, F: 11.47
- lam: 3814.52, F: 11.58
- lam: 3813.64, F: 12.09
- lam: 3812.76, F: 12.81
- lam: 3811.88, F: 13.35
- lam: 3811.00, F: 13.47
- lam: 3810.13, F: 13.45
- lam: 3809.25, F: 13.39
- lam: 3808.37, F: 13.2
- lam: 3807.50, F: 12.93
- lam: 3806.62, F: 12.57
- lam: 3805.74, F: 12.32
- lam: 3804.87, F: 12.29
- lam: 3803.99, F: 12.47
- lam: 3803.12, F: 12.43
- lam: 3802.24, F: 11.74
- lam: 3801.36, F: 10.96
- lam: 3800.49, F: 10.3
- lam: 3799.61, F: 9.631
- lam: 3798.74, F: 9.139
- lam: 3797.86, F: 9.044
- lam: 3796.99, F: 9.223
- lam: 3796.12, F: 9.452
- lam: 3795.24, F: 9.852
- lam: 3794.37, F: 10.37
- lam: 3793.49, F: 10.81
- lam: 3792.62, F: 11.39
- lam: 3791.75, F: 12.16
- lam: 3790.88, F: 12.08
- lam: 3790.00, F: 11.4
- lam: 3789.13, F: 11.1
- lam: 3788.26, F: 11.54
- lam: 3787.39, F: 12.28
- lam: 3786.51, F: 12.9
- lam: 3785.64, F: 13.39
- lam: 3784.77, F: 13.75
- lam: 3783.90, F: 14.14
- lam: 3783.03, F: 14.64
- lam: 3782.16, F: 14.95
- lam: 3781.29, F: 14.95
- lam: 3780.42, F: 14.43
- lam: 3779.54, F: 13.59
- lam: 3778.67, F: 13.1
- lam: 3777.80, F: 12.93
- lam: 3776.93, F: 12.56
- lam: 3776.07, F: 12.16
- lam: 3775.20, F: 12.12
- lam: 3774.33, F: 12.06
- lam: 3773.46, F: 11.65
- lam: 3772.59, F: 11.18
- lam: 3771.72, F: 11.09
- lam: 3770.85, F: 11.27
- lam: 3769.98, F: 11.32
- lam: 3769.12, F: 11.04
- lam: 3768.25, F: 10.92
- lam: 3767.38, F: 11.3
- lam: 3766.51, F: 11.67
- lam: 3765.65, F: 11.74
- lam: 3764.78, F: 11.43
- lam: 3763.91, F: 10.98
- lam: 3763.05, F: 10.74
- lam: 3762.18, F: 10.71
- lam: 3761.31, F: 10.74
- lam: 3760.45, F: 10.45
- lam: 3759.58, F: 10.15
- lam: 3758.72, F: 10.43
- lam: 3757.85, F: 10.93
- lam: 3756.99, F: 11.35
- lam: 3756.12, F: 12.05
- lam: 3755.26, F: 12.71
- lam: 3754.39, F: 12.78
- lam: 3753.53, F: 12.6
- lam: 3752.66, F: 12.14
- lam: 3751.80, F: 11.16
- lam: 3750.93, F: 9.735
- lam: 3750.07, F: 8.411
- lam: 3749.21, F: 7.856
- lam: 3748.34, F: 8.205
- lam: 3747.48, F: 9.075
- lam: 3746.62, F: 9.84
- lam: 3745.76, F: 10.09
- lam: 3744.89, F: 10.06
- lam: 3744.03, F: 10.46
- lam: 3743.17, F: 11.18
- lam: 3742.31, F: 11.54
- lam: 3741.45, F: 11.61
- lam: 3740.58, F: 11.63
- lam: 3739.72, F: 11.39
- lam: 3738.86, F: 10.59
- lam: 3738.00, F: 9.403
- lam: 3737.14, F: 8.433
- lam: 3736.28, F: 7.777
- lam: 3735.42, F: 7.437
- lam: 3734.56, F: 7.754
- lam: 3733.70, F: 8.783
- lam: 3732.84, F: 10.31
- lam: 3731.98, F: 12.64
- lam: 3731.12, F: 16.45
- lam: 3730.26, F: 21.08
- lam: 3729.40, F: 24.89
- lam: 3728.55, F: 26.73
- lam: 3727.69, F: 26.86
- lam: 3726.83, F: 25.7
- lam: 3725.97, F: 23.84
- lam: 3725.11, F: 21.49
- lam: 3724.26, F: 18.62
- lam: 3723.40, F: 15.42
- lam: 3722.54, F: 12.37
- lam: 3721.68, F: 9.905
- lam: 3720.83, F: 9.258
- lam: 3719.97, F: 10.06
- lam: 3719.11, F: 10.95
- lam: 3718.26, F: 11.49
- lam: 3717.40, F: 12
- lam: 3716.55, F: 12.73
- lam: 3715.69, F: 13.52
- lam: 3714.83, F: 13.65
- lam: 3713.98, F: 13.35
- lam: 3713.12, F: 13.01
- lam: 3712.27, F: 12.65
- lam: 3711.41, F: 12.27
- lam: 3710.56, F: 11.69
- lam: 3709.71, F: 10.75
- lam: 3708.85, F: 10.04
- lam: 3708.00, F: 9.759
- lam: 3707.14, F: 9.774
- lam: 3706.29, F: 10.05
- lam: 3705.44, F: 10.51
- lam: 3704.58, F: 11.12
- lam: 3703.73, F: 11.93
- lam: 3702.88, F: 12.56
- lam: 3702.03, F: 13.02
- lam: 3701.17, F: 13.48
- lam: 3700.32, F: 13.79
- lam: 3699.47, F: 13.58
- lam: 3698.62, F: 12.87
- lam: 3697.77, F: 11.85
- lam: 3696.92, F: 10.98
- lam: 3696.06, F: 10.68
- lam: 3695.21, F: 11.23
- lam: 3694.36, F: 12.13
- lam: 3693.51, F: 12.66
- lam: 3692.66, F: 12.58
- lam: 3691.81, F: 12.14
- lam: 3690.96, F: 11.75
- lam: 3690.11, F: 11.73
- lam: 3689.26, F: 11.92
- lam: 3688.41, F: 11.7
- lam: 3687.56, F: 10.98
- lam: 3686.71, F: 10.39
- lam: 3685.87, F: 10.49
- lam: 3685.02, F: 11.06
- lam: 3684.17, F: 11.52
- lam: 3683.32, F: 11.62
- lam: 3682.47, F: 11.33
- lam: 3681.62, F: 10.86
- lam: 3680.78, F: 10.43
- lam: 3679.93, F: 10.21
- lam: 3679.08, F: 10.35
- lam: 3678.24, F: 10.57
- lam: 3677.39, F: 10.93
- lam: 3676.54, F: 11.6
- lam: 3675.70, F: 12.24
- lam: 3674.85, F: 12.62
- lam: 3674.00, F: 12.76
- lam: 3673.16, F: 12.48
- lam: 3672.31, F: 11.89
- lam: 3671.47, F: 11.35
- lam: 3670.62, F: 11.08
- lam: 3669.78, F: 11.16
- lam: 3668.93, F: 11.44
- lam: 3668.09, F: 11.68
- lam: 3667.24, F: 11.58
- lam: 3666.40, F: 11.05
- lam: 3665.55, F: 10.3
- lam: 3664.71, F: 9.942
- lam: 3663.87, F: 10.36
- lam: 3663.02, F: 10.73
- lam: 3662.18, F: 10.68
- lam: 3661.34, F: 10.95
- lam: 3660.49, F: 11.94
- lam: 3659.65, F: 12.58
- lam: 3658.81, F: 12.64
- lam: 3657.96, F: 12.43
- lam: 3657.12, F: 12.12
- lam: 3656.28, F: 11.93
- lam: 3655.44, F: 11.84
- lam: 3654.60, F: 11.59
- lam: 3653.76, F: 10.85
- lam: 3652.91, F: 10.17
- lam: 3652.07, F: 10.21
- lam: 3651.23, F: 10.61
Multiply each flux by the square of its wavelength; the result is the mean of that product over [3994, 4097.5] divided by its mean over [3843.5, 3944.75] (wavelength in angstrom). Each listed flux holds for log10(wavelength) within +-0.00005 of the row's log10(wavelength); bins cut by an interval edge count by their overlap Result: 1.72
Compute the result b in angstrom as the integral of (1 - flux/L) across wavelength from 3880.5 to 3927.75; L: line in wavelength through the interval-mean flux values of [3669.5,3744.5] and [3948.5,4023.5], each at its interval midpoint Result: 5.8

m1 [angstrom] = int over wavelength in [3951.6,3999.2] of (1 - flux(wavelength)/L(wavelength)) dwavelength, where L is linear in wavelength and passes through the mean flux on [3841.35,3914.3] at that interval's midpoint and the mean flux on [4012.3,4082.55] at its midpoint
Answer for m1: 7.1 angstrom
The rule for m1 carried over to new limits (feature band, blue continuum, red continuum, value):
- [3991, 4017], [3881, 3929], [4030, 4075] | -3.09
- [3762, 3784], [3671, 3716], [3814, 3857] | -2.67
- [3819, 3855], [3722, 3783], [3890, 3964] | 7.16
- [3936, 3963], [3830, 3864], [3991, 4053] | 4.87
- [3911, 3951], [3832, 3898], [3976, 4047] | 8.40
